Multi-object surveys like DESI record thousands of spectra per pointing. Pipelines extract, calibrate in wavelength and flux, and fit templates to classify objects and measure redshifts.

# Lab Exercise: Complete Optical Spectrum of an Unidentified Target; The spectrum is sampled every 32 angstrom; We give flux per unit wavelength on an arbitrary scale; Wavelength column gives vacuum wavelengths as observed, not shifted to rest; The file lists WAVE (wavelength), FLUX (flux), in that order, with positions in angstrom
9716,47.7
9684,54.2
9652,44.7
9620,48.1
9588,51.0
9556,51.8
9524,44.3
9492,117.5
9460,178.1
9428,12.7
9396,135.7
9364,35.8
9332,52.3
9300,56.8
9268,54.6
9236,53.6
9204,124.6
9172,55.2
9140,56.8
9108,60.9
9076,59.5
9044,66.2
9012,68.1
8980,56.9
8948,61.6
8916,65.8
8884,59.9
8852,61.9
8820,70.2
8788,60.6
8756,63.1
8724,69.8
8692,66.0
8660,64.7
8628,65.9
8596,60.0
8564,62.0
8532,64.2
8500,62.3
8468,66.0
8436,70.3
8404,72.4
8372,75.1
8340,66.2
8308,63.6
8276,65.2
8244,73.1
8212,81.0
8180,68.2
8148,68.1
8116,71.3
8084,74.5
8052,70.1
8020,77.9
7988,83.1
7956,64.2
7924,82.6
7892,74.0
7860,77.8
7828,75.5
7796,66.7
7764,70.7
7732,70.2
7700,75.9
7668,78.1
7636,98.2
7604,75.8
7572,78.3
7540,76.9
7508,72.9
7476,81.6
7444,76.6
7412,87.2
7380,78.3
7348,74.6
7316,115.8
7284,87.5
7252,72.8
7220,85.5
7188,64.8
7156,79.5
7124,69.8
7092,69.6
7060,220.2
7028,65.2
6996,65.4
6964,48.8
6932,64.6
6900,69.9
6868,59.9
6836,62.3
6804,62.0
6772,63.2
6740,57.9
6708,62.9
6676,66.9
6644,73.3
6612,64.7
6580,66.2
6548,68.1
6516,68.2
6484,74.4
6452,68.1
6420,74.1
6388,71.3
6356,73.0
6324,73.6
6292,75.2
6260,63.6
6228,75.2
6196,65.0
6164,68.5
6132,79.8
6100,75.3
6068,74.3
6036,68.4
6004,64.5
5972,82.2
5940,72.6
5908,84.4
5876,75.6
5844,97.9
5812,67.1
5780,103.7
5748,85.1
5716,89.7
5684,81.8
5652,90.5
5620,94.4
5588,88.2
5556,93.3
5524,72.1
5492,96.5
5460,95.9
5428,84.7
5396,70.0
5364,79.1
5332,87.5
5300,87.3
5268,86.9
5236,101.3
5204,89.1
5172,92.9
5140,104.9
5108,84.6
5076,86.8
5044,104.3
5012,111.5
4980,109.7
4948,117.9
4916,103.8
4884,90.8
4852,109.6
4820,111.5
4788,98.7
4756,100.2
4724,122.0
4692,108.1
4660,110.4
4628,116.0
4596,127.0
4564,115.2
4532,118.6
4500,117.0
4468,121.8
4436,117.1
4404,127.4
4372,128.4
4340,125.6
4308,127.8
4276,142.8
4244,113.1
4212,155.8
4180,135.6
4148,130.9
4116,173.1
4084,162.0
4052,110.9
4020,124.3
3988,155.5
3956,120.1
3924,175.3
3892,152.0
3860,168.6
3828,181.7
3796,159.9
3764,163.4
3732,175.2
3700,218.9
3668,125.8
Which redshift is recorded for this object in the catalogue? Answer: 0.892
